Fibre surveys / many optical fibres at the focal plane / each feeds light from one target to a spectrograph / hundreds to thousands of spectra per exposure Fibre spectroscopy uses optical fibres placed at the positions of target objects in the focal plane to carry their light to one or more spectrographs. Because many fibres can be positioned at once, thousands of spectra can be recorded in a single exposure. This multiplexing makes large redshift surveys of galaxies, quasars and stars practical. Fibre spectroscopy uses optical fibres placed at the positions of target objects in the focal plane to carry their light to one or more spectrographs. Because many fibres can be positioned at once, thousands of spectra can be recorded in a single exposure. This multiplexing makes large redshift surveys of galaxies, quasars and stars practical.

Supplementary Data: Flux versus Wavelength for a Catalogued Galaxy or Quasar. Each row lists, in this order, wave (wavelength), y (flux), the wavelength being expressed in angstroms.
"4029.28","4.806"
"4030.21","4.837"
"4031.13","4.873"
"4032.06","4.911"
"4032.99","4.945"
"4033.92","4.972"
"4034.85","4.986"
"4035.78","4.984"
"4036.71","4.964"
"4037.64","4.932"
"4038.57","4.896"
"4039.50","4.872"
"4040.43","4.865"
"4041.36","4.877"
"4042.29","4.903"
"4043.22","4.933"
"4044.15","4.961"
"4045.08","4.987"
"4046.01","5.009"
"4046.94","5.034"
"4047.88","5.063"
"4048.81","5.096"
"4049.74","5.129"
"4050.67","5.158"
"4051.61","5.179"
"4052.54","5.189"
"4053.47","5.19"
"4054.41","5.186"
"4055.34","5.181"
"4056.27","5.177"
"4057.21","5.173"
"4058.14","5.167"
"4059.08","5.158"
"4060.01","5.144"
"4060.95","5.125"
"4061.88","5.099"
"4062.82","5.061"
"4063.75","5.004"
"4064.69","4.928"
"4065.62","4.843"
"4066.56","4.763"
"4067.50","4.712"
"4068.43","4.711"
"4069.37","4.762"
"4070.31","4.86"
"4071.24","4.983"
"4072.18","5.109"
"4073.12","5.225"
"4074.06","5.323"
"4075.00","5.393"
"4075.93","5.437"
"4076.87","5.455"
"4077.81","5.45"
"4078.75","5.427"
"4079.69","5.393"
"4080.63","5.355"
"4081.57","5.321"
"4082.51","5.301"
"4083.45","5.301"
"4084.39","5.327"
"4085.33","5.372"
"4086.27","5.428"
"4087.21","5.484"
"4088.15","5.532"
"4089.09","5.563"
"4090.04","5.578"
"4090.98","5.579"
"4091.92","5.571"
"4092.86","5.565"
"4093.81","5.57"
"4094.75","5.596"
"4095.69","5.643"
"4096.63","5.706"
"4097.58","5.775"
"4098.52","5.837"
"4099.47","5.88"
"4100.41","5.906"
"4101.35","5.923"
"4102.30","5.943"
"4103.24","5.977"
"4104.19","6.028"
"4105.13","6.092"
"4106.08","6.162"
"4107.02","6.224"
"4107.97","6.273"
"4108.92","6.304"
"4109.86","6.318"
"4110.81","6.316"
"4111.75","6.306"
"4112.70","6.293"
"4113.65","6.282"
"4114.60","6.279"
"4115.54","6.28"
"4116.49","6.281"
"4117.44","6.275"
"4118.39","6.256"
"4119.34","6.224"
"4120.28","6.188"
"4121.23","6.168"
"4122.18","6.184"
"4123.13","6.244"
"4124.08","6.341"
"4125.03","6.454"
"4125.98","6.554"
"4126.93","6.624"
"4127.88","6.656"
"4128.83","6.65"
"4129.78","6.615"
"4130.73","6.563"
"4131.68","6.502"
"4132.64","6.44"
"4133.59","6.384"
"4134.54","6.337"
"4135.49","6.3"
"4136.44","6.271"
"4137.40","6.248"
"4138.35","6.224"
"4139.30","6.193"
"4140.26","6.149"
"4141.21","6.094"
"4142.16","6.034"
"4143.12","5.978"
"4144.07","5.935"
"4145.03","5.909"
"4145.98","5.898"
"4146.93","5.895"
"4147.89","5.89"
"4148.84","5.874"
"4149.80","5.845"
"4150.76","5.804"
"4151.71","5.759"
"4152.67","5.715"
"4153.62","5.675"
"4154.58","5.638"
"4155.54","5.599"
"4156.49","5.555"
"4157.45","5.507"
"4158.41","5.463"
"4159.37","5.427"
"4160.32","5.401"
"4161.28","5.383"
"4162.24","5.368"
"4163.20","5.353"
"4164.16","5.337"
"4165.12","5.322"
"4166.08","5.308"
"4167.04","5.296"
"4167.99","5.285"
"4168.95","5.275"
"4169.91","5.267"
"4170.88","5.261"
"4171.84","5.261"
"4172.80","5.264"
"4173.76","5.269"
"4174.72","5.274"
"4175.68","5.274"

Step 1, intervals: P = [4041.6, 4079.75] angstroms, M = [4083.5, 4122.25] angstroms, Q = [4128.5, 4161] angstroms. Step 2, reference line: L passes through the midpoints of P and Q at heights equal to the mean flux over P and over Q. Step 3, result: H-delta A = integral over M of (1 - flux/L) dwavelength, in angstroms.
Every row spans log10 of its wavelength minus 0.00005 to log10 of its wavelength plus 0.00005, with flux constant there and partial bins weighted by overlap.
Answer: -2.7 angstroms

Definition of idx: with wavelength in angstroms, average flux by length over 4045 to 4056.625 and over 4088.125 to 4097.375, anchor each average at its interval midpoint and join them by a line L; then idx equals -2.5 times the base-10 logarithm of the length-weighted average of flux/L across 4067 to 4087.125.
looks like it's 0.04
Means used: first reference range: 5.13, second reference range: 5.59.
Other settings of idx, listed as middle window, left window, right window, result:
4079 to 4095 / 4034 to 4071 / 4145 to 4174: -0.059 mag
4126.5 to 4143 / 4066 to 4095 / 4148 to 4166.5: -0.162 mag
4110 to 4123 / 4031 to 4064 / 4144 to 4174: -0.172 mag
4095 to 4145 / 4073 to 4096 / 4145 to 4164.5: -0.123 mag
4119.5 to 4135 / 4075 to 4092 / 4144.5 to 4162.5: -0.154 mag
